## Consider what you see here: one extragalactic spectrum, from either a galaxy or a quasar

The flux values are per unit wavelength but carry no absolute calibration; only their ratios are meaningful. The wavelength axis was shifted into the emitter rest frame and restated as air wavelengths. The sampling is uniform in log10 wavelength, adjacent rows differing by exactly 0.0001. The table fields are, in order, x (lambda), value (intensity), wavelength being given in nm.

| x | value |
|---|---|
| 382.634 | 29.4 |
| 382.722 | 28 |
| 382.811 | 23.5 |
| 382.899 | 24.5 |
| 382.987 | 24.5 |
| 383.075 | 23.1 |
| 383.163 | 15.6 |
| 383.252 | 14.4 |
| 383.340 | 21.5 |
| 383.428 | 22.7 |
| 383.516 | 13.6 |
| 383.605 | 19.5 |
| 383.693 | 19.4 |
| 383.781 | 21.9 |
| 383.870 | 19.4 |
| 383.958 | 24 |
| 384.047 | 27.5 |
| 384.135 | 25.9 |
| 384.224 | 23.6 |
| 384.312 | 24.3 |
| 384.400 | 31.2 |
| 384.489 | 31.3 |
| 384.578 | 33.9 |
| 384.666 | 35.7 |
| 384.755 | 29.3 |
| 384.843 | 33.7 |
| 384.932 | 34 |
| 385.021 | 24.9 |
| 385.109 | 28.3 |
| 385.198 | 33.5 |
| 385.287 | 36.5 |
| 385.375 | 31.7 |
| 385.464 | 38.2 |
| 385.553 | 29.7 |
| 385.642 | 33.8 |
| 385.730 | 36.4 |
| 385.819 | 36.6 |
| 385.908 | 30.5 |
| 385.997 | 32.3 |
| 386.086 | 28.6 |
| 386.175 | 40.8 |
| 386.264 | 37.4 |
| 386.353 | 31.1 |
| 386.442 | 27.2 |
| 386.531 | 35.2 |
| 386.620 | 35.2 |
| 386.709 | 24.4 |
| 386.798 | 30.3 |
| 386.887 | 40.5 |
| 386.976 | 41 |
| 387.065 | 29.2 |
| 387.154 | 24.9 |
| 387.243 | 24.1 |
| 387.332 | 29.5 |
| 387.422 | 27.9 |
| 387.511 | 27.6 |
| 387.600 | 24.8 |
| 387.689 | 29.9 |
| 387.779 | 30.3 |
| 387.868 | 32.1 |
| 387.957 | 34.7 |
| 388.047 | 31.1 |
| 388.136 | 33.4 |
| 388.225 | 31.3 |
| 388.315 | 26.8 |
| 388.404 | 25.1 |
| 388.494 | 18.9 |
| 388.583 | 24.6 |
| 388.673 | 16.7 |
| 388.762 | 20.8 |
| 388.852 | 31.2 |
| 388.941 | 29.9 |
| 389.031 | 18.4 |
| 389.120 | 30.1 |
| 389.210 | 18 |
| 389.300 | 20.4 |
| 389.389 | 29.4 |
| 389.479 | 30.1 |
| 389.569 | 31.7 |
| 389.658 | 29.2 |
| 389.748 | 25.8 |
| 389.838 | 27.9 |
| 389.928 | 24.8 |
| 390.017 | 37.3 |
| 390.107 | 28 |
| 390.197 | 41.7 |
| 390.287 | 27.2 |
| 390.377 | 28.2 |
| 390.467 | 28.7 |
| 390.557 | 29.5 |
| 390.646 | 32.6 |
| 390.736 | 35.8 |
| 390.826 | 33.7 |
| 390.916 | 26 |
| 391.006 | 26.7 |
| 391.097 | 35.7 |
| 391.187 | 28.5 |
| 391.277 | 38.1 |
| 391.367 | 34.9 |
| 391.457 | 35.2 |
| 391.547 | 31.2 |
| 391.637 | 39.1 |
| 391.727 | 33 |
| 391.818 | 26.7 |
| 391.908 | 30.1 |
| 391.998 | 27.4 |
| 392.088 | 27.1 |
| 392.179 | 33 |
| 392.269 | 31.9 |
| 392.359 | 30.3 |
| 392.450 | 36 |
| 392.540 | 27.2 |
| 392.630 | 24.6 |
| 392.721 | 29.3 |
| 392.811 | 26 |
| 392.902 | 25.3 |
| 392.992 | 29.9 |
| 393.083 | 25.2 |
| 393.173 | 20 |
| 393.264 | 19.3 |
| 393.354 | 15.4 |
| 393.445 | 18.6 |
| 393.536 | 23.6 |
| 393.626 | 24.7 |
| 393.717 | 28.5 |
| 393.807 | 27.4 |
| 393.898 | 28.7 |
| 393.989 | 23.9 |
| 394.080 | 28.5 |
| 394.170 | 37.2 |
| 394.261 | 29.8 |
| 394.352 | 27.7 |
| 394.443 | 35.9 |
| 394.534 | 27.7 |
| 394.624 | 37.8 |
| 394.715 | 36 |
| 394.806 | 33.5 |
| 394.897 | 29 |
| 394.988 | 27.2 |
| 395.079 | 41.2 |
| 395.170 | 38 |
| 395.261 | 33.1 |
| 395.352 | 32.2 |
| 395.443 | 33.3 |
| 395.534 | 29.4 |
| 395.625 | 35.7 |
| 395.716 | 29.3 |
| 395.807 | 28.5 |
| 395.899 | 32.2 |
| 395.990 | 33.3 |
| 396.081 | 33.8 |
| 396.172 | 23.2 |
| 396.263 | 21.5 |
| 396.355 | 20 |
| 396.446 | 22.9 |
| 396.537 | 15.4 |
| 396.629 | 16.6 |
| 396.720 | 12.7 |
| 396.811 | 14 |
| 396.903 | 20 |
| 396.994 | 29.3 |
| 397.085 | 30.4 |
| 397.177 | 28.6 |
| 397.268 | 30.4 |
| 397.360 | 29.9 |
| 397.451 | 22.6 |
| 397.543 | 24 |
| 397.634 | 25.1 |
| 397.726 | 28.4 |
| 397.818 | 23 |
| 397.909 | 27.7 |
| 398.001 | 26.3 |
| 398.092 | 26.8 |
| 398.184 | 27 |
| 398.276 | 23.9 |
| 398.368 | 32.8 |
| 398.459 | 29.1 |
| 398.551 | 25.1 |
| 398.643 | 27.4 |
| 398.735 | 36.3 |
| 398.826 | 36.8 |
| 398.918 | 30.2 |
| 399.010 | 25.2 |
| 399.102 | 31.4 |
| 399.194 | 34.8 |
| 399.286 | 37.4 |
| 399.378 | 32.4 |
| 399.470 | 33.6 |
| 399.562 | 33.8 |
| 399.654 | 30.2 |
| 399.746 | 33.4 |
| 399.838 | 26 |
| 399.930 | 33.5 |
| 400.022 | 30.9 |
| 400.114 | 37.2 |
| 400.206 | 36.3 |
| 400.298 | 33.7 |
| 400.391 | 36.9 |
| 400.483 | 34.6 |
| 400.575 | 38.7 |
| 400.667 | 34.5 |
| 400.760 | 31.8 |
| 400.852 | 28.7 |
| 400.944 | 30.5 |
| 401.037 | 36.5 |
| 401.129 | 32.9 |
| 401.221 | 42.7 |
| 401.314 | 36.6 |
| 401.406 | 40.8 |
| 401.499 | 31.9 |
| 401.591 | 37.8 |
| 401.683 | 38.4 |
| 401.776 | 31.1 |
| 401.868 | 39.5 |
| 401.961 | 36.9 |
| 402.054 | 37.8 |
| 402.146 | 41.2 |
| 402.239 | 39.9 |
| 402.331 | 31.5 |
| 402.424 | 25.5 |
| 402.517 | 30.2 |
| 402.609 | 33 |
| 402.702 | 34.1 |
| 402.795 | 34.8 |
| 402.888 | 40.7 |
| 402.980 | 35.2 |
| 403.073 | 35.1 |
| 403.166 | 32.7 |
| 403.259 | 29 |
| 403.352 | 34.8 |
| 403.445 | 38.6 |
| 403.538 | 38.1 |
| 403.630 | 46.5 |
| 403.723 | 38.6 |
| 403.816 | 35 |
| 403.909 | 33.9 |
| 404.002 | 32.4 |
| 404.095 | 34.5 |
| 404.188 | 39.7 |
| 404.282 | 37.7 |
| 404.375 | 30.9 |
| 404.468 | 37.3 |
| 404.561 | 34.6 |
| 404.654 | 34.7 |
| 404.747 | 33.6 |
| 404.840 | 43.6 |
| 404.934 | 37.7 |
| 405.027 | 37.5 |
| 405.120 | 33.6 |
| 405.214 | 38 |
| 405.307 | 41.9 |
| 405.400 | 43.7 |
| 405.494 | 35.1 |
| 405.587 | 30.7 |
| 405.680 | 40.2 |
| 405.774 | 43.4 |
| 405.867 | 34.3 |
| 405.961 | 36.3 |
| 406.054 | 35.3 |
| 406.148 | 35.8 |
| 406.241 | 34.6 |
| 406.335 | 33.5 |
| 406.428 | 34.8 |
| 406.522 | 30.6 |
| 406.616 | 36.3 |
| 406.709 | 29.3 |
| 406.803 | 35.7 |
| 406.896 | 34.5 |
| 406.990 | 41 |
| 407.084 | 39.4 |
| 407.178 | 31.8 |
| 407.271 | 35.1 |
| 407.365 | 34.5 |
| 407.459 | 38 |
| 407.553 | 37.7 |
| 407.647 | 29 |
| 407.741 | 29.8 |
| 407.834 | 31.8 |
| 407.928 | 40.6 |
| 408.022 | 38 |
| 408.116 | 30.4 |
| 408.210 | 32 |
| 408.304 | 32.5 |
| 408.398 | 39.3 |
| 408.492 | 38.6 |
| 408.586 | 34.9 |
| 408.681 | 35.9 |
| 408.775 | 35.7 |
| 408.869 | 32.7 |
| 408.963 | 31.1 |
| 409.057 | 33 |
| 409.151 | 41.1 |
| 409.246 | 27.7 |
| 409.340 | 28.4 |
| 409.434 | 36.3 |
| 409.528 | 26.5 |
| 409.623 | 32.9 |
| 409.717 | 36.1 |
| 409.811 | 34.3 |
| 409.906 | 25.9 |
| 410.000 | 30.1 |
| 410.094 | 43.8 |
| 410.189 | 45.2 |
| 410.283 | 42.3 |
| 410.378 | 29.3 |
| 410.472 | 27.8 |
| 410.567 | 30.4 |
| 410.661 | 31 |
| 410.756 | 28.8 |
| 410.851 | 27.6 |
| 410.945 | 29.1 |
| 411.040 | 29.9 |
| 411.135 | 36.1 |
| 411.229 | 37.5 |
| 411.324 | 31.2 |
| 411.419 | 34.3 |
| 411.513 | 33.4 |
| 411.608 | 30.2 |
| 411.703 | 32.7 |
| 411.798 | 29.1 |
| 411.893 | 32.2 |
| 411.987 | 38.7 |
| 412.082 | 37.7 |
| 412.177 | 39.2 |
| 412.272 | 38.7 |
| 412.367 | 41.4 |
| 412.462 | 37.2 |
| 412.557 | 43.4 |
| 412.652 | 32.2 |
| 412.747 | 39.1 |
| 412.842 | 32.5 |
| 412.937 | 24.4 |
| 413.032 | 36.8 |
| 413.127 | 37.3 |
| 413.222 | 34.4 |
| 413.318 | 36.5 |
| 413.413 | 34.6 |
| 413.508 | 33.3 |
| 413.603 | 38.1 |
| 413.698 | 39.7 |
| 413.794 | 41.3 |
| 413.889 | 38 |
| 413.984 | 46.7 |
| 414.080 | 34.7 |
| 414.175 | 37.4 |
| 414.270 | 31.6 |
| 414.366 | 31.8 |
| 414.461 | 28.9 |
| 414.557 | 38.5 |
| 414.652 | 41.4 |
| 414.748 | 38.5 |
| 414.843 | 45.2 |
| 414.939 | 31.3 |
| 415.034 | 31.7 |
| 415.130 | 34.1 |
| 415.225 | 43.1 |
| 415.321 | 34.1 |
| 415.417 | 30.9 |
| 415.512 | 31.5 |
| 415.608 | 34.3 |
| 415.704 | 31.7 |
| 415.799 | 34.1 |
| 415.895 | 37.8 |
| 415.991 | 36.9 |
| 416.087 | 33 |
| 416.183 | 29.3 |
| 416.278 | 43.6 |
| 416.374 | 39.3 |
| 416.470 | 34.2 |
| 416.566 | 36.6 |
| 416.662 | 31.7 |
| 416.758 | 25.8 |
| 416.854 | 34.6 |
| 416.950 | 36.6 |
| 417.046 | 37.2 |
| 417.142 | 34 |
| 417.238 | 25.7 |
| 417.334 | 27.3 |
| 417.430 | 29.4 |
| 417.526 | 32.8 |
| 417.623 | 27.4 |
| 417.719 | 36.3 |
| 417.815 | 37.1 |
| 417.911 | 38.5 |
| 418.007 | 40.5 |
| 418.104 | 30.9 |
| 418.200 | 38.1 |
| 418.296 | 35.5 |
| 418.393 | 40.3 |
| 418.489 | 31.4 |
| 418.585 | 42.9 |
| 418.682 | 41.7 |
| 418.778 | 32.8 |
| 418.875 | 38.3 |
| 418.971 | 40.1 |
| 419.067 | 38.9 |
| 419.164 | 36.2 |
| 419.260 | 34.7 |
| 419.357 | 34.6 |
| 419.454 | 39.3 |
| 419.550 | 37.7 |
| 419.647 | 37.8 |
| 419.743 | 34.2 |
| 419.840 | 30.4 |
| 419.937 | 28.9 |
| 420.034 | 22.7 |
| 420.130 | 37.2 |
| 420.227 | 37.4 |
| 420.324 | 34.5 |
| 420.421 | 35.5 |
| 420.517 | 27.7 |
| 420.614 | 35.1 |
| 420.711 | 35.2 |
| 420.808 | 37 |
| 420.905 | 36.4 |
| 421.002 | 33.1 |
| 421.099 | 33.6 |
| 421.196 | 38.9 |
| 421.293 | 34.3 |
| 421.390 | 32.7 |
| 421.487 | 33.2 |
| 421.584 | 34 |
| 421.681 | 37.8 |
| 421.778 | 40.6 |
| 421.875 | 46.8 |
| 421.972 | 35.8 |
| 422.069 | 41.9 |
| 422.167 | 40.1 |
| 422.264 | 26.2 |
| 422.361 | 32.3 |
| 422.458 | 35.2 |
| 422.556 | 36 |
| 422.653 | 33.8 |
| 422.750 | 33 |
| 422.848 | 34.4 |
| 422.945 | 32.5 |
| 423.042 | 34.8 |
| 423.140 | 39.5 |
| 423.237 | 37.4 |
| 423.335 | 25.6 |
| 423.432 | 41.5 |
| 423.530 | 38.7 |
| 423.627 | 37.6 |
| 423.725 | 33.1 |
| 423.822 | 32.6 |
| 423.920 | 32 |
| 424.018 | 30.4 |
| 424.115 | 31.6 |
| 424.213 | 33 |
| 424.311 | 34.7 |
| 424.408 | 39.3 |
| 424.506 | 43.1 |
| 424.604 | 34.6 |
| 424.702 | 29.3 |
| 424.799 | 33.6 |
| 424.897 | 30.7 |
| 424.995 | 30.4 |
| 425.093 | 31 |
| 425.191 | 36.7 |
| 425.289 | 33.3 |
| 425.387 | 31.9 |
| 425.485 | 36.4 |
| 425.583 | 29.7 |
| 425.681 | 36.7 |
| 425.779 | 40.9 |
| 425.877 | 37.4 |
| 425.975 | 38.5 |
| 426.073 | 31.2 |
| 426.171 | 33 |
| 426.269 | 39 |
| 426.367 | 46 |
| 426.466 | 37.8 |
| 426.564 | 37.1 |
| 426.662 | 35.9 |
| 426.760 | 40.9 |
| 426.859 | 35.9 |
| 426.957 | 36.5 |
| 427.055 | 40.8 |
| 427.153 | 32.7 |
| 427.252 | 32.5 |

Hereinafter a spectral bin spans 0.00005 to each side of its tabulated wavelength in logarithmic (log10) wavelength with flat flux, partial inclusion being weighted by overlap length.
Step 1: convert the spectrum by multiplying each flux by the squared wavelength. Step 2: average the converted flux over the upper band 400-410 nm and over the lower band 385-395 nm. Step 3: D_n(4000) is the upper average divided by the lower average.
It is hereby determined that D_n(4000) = 1.28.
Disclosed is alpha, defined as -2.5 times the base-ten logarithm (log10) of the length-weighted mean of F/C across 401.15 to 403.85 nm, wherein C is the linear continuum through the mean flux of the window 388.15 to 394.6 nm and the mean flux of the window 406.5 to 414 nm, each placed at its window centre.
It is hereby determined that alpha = -0.13 mag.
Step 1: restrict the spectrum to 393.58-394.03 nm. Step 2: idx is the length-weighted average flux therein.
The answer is 26.7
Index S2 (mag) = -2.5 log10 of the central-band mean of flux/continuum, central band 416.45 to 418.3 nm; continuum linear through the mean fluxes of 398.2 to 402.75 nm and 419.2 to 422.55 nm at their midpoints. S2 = 0.04 mag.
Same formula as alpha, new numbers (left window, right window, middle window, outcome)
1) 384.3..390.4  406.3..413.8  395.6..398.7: 0.23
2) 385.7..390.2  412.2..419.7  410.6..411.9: 0.10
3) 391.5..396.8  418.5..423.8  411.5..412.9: -0.08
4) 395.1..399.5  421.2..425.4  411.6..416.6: -0.11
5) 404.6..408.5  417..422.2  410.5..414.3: 0.02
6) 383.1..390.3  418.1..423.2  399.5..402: -0.10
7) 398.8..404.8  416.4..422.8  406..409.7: 0.02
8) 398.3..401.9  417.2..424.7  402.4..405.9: -0.07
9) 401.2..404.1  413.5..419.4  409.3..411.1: 0.10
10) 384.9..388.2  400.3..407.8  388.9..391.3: 0.12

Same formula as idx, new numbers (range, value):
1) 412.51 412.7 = 37.8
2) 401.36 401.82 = 36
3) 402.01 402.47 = 35.2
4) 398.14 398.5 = 28.2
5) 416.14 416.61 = 36.7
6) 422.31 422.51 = 33.6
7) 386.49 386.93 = 33.1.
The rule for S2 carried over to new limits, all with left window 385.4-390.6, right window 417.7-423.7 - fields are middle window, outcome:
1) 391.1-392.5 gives -0.07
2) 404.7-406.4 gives -0.13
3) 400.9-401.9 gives -0.13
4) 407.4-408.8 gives -0.05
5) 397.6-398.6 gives 0.18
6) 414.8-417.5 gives 0.03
